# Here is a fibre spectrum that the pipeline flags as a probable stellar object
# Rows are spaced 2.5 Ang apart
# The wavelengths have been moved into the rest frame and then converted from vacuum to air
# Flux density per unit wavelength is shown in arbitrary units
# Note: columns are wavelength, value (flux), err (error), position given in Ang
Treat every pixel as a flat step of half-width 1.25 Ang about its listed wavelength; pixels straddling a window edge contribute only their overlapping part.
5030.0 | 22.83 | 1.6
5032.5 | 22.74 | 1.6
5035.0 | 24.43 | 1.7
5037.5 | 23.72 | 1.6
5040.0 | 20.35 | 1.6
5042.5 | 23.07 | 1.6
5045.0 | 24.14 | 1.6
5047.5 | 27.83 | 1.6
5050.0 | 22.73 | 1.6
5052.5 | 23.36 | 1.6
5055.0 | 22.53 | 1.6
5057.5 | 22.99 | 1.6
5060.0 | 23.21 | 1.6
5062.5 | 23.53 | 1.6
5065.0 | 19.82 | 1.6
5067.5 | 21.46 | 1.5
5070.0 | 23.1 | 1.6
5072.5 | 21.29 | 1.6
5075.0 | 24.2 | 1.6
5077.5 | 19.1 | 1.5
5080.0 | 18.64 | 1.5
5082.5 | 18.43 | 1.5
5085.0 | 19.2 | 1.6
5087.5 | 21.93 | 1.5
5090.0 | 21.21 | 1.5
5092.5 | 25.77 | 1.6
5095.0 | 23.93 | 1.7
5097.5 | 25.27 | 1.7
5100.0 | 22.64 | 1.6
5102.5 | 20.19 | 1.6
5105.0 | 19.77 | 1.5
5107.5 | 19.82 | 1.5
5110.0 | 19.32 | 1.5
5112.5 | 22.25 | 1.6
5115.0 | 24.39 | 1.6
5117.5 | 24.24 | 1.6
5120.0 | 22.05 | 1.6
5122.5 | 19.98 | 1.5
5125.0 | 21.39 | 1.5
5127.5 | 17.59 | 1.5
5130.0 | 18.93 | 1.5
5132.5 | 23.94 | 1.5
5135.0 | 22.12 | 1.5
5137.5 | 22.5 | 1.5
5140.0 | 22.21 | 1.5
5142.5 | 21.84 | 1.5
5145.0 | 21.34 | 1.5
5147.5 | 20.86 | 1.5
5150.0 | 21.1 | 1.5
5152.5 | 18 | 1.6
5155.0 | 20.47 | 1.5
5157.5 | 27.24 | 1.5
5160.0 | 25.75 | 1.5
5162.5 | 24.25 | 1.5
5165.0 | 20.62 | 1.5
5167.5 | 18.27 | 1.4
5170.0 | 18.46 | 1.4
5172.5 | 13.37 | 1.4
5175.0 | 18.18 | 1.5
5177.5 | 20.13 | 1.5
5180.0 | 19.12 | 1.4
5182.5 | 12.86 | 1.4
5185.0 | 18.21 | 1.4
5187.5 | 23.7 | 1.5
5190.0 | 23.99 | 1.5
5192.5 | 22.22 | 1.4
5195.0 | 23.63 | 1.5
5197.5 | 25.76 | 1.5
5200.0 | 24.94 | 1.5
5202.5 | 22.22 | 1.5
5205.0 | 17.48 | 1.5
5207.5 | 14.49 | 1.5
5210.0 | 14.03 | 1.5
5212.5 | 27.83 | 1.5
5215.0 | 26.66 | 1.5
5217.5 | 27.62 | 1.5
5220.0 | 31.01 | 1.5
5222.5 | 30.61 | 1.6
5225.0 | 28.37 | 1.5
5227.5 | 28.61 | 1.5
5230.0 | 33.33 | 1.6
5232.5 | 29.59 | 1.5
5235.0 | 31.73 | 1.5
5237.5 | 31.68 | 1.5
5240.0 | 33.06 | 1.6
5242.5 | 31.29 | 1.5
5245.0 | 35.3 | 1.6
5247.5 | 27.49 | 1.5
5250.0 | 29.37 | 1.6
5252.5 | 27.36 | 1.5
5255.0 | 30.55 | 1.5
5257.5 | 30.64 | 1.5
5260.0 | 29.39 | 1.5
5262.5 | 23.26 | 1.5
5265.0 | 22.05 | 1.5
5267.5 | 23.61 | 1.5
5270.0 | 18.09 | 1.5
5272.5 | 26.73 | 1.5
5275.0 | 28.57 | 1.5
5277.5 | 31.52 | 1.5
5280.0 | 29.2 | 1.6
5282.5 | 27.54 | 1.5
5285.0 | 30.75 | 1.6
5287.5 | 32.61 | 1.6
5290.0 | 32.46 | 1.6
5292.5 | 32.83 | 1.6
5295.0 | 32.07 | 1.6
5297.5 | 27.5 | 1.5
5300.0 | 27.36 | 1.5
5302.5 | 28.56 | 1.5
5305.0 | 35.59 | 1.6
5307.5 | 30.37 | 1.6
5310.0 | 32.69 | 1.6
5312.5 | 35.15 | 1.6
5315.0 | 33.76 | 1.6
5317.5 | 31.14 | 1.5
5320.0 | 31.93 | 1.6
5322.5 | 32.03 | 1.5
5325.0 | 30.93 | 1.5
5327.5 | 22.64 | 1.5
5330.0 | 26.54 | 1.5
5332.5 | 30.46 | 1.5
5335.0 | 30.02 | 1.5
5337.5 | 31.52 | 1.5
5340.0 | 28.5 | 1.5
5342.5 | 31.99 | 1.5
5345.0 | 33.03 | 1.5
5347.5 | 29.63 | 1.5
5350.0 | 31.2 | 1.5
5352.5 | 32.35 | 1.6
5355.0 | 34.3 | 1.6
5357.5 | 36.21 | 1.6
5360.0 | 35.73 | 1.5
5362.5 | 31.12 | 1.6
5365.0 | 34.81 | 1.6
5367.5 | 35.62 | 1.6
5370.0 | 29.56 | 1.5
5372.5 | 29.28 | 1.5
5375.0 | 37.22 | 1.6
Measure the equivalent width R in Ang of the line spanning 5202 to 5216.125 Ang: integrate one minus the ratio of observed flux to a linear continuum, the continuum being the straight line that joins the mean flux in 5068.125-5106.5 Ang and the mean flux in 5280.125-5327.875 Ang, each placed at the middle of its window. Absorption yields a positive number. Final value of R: 3.5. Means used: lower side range 21.6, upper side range 31.1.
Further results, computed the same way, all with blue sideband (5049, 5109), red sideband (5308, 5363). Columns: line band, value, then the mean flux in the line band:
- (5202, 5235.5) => 1.51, 25.9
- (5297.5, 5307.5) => 0.05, 30.1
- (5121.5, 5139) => 2.07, 21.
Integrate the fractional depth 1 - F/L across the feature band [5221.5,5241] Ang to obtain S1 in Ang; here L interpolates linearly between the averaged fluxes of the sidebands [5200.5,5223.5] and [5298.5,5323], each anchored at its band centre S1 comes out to -4.4 Ang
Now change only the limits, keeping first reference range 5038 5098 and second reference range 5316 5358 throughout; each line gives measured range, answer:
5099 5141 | 4.60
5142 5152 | 1.54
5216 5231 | -1.43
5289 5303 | -0.33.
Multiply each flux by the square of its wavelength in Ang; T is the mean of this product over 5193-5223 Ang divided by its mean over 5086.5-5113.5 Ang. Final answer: 1.1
